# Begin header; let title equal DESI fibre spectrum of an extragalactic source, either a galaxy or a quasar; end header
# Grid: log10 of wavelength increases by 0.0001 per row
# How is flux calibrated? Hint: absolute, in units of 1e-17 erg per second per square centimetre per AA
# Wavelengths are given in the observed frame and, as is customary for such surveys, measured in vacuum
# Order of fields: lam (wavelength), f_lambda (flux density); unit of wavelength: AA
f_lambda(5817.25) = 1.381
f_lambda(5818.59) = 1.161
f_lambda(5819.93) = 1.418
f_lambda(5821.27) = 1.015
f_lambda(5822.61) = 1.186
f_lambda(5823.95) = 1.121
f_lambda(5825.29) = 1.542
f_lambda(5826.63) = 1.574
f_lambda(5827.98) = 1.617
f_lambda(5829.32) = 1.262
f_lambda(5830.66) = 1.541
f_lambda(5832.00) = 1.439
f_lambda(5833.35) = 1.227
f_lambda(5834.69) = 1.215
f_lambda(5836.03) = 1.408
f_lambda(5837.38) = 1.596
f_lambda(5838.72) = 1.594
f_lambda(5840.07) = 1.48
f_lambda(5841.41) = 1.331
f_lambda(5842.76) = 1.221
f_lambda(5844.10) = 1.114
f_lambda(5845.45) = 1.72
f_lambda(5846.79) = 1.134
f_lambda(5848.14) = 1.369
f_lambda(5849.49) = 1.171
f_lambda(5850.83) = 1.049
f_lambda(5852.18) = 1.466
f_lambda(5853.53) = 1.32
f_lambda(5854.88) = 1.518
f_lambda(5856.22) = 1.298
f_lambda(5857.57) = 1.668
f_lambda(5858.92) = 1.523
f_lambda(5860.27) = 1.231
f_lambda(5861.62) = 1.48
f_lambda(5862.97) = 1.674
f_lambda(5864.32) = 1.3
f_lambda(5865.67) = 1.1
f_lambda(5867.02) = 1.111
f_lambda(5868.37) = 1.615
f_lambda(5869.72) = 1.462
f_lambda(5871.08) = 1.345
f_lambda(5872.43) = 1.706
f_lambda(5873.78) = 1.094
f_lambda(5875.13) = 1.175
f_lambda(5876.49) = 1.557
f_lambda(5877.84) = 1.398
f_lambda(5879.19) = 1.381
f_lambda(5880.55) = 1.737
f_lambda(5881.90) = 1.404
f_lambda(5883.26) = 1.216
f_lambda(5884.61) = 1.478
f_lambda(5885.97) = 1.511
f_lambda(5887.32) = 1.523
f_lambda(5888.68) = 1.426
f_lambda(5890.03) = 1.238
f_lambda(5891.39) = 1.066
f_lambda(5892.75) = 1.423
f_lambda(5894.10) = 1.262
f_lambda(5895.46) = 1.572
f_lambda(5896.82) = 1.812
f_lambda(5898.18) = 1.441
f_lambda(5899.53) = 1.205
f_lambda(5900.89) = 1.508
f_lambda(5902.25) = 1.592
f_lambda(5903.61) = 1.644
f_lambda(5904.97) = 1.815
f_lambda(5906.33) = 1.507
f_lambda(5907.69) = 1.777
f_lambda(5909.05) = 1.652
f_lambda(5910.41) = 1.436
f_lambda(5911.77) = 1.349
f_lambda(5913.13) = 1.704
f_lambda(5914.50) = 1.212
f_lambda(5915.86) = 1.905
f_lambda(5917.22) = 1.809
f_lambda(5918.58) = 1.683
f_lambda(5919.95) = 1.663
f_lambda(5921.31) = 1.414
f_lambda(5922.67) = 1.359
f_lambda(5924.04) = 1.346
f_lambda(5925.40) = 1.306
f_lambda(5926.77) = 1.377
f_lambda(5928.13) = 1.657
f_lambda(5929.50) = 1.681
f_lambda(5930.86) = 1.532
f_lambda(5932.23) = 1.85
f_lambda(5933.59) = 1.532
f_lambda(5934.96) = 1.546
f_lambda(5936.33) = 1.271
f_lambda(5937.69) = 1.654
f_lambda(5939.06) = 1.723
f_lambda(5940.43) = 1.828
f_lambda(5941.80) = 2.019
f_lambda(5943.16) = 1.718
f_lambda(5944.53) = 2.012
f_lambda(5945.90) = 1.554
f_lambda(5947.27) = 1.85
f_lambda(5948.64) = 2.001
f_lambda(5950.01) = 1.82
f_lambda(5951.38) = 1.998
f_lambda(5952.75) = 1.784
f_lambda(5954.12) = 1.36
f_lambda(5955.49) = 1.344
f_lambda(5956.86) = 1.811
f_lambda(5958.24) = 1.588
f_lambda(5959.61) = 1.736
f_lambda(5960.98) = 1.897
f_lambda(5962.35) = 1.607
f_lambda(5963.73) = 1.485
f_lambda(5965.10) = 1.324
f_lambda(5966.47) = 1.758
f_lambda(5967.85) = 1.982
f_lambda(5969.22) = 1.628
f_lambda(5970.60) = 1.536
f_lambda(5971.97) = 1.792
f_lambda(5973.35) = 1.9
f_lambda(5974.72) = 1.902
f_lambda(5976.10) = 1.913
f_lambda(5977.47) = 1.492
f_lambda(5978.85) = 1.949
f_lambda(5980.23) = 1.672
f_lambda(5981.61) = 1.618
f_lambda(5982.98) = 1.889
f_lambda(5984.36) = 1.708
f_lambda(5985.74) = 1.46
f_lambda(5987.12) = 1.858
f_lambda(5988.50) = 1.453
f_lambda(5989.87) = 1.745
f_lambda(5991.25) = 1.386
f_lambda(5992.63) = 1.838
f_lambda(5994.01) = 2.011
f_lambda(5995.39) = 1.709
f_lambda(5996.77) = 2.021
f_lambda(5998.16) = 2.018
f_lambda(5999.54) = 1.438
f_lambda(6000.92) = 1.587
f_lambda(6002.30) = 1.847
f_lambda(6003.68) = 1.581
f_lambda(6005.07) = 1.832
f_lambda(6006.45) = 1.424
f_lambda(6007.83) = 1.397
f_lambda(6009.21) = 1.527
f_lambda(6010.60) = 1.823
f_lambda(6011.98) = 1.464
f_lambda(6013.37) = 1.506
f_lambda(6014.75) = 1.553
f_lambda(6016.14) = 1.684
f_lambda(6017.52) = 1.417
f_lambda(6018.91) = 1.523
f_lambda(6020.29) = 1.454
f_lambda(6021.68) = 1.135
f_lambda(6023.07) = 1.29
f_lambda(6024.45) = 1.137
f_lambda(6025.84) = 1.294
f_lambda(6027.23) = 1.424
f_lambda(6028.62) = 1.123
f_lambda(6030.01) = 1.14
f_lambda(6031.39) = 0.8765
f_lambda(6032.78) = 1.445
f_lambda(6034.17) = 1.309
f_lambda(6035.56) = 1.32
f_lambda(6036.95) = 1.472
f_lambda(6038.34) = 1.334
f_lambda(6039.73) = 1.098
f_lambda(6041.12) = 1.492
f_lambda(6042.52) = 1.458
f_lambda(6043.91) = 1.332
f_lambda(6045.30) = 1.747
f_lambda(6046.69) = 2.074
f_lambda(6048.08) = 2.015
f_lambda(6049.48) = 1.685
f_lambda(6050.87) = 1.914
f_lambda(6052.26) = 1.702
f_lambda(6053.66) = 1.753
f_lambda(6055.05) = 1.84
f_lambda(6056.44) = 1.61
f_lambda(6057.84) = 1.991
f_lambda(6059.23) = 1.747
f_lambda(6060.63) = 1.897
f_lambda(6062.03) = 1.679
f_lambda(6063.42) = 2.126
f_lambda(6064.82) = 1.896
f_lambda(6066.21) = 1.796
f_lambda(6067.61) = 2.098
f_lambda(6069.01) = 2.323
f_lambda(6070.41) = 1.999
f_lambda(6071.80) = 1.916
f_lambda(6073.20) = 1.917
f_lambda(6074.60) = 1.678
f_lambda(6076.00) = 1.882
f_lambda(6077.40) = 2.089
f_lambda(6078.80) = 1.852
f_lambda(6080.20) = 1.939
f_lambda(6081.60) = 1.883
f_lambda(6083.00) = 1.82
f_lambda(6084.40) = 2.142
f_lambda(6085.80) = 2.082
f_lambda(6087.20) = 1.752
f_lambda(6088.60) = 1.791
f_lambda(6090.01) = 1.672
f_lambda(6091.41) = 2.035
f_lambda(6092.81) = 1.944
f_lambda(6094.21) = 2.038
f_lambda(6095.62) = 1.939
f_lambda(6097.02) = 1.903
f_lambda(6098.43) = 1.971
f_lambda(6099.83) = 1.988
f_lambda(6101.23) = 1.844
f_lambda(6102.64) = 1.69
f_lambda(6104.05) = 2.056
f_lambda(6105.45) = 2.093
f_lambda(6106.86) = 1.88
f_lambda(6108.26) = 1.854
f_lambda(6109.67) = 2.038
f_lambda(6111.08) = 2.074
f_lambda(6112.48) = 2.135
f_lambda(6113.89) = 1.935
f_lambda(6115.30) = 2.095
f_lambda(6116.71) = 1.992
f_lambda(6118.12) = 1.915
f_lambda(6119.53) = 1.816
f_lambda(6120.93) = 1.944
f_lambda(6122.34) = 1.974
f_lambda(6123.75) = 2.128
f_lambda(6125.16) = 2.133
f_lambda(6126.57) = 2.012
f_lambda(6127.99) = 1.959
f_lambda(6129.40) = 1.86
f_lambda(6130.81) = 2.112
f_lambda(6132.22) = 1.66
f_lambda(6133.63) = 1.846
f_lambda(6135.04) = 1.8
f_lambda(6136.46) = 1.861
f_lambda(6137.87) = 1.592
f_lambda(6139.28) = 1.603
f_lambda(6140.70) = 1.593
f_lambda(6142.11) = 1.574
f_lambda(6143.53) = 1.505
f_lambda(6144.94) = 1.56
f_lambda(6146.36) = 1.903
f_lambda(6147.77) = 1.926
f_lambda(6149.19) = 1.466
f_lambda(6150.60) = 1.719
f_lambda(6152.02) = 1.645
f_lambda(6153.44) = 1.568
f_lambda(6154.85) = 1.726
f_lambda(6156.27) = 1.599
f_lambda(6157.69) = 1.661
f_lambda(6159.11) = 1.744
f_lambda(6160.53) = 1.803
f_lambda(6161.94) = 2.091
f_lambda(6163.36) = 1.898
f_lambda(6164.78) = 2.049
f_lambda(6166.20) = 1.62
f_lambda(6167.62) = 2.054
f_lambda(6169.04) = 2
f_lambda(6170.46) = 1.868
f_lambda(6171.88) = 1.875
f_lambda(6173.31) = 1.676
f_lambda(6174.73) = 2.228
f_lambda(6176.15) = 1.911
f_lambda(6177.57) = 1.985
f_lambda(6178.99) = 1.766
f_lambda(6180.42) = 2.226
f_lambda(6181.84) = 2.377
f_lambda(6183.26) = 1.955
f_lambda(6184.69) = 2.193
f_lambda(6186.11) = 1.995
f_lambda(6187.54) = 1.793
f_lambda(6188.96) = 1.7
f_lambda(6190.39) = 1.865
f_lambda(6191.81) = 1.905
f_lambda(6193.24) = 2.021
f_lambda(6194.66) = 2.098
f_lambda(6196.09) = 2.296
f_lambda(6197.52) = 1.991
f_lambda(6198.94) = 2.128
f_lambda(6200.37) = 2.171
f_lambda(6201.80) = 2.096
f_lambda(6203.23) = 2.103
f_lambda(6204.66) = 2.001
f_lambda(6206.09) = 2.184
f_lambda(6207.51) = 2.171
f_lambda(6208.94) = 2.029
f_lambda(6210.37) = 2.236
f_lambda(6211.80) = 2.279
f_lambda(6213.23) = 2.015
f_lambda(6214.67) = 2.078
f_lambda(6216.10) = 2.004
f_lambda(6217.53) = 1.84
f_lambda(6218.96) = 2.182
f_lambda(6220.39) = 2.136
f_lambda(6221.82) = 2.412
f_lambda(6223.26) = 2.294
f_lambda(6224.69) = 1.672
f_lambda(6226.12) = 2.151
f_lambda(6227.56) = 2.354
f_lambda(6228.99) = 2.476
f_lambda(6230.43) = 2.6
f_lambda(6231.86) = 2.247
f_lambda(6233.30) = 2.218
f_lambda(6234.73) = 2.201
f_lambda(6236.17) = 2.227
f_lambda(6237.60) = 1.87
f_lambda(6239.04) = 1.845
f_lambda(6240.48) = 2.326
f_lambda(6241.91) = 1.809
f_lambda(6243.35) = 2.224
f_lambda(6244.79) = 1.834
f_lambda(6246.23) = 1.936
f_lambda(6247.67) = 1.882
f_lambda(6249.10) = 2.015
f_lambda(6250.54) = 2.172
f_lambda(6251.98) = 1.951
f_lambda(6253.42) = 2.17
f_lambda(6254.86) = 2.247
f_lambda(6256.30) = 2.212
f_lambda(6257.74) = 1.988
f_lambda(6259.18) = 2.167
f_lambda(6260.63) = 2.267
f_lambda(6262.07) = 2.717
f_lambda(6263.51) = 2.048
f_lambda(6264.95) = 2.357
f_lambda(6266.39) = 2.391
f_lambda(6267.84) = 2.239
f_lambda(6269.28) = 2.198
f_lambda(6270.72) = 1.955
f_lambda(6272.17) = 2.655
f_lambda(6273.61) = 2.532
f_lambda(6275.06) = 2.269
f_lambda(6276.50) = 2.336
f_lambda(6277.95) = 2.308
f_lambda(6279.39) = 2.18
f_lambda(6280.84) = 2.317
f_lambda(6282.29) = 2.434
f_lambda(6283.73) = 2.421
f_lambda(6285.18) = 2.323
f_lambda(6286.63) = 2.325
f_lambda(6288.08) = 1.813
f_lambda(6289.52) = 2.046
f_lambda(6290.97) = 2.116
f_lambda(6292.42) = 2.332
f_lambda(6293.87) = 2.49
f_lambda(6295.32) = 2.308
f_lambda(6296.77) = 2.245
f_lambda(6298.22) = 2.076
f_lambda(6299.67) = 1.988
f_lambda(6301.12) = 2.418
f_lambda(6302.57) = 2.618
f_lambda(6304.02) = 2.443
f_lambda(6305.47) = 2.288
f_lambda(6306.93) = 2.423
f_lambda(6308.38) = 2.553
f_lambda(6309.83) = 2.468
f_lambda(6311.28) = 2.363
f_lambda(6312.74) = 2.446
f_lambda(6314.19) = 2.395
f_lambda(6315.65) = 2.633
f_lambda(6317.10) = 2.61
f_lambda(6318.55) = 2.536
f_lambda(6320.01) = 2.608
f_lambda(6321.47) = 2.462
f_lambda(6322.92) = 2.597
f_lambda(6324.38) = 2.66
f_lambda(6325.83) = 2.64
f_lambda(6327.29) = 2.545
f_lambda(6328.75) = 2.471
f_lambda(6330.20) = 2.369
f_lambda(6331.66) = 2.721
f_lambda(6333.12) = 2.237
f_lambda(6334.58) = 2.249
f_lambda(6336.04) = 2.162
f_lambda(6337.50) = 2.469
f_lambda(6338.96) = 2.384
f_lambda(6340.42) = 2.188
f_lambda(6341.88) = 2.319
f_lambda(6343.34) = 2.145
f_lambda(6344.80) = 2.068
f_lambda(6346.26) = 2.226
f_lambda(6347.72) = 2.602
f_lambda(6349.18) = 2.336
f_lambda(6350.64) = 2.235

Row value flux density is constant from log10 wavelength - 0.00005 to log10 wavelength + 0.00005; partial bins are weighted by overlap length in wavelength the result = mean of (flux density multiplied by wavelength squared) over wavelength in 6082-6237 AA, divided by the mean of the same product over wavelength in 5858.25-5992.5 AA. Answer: 1.34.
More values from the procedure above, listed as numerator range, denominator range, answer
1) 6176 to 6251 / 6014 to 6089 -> 1.32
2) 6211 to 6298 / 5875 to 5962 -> 1.55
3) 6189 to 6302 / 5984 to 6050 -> 1.53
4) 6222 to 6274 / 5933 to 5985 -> 1.40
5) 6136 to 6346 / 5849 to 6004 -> 1.50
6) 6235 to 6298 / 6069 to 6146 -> 1.22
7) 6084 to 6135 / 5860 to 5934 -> 1.41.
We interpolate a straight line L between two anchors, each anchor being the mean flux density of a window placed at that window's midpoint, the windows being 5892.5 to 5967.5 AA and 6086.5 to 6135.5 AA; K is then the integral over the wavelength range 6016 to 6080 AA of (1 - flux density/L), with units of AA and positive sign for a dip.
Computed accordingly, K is 6.96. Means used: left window 1.62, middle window 1.63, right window 1.94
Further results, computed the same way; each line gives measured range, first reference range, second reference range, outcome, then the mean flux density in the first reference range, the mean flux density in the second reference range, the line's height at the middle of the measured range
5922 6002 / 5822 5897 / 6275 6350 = -3.8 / 1.39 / 2.37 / 1.61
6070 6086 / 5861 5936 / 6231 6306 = -0.8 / 1.48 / 2.21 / 1.84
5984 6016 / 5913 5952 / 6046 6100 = 2.1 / 1.65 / 1.91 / 1.78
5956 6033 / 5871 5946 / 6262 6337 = 4.9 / 1.53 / 2.37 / 1.71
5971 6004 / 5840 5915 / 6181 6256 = -2.1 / 1.42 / 2.1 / 1.64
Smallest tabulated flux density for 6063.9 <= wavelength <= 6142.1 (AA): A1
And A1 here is 1.592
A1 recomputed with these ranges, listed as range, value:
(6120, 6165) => 1.466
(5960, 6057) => 0.8765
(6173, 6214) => 1.676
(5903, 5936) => 1.212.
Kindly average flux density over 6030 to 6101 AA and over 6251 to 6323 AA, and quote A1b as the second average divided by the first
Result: 1.3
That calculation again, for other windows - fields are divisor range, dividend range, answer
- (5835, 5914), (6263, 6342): 1.66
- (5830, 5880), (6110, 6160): 1.32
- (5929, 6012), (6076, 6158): 1.10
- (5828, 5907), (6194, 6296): 1.55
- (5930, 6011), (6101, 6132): 1.16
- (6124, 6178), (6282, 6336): 1.32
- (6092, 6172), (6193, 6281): 1.16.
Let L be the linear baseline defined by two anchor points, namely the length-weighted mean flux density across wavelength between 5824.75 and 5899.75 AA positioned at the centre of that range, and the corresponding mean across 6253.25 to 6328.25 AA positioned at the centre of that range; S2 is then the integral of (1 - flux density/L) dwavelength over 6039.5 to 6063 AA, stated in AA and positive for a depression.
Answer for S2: 1.2 AA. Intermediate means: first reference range 1.4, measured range 1.72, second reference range 2.35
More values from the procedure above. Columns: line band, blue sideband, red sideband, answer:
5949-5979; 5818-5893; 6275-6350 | -1.84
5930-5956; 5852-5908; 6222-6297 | -2.32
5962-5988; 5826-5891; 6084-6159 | -1.76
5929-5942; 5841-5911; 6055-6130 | -0.73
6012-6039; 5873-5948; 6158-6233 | 6.22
